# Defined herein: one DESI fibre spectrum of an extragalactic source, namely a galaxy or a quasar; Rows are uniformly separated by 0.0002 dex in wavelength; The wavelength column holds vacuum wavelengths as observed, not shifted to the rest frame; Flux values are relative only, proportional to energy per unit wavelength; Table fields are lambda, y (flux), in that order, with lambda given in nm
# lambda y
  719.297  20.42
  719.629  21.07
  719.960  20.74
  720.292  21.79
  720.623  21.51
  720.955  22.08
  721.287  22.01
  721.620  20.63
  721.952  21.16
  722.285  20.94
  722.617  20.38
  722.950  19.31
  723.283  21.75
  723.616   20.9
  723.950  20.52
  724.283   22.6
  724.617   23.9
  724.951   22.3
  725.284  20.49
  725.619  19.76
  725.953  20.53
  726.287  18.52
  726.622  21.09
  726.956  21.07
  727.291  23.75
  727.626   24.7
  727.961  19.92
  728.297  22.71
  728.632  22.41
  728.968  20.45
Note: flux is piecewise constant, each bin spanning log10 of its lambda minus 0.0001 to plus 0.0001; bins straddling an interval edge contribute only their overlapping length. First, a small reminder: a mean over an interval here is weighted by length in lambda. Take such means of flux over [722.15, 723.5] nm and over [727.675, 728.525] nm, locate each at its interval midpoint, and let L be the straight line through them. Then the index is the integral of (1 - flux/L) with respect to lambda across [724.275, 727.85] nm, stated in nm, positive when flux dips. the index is -0.04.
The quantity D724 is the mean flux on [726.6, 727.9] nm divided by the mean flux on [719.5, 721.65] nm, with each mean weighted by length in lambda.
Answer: 1.1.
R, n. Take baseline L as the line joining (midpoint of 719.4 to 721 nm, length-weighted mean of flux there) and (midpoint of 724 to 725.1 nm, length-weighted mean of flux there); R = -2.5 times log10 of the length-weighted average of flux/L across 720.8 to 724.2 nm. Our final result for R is 0.05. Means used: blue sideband 21.4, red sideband 22.7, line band 21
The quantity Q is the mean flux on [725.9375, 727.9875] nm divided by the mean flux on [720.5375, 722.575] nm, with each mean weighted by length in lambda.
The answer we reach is 1.0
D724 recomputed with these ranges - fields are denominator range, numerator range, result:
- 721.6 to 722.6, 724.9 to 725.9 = 0.99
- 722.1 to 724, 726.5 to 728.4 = 1.08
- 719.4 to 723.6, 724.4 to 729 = 1.02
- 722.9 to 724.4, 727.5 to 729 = 1.05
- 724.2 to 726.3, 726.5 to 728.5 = 1.04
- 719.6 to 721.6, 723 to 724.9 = 1.01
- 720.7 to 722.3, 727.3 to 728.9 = 1.05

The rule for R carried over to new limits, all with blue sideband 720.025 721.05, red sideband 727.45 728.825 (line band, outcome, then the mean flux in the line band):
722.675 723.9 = 0.07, 20.6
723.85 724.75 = -0.02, 22.4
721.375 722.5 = 0.04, 21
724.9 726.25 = 0.09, 20.4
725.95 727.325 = 0.07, 20.8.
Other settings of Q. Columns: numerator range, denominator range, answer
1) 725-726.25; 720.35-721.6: 0.93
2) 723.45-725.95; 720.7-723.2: 1.02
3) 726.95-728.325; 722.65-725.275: 1.05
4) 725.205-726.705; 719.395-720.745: 0.94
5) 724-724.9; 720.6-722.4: 1.06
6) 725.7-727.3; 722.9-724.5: 0.97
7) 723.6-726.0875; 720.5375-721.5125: 0.98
